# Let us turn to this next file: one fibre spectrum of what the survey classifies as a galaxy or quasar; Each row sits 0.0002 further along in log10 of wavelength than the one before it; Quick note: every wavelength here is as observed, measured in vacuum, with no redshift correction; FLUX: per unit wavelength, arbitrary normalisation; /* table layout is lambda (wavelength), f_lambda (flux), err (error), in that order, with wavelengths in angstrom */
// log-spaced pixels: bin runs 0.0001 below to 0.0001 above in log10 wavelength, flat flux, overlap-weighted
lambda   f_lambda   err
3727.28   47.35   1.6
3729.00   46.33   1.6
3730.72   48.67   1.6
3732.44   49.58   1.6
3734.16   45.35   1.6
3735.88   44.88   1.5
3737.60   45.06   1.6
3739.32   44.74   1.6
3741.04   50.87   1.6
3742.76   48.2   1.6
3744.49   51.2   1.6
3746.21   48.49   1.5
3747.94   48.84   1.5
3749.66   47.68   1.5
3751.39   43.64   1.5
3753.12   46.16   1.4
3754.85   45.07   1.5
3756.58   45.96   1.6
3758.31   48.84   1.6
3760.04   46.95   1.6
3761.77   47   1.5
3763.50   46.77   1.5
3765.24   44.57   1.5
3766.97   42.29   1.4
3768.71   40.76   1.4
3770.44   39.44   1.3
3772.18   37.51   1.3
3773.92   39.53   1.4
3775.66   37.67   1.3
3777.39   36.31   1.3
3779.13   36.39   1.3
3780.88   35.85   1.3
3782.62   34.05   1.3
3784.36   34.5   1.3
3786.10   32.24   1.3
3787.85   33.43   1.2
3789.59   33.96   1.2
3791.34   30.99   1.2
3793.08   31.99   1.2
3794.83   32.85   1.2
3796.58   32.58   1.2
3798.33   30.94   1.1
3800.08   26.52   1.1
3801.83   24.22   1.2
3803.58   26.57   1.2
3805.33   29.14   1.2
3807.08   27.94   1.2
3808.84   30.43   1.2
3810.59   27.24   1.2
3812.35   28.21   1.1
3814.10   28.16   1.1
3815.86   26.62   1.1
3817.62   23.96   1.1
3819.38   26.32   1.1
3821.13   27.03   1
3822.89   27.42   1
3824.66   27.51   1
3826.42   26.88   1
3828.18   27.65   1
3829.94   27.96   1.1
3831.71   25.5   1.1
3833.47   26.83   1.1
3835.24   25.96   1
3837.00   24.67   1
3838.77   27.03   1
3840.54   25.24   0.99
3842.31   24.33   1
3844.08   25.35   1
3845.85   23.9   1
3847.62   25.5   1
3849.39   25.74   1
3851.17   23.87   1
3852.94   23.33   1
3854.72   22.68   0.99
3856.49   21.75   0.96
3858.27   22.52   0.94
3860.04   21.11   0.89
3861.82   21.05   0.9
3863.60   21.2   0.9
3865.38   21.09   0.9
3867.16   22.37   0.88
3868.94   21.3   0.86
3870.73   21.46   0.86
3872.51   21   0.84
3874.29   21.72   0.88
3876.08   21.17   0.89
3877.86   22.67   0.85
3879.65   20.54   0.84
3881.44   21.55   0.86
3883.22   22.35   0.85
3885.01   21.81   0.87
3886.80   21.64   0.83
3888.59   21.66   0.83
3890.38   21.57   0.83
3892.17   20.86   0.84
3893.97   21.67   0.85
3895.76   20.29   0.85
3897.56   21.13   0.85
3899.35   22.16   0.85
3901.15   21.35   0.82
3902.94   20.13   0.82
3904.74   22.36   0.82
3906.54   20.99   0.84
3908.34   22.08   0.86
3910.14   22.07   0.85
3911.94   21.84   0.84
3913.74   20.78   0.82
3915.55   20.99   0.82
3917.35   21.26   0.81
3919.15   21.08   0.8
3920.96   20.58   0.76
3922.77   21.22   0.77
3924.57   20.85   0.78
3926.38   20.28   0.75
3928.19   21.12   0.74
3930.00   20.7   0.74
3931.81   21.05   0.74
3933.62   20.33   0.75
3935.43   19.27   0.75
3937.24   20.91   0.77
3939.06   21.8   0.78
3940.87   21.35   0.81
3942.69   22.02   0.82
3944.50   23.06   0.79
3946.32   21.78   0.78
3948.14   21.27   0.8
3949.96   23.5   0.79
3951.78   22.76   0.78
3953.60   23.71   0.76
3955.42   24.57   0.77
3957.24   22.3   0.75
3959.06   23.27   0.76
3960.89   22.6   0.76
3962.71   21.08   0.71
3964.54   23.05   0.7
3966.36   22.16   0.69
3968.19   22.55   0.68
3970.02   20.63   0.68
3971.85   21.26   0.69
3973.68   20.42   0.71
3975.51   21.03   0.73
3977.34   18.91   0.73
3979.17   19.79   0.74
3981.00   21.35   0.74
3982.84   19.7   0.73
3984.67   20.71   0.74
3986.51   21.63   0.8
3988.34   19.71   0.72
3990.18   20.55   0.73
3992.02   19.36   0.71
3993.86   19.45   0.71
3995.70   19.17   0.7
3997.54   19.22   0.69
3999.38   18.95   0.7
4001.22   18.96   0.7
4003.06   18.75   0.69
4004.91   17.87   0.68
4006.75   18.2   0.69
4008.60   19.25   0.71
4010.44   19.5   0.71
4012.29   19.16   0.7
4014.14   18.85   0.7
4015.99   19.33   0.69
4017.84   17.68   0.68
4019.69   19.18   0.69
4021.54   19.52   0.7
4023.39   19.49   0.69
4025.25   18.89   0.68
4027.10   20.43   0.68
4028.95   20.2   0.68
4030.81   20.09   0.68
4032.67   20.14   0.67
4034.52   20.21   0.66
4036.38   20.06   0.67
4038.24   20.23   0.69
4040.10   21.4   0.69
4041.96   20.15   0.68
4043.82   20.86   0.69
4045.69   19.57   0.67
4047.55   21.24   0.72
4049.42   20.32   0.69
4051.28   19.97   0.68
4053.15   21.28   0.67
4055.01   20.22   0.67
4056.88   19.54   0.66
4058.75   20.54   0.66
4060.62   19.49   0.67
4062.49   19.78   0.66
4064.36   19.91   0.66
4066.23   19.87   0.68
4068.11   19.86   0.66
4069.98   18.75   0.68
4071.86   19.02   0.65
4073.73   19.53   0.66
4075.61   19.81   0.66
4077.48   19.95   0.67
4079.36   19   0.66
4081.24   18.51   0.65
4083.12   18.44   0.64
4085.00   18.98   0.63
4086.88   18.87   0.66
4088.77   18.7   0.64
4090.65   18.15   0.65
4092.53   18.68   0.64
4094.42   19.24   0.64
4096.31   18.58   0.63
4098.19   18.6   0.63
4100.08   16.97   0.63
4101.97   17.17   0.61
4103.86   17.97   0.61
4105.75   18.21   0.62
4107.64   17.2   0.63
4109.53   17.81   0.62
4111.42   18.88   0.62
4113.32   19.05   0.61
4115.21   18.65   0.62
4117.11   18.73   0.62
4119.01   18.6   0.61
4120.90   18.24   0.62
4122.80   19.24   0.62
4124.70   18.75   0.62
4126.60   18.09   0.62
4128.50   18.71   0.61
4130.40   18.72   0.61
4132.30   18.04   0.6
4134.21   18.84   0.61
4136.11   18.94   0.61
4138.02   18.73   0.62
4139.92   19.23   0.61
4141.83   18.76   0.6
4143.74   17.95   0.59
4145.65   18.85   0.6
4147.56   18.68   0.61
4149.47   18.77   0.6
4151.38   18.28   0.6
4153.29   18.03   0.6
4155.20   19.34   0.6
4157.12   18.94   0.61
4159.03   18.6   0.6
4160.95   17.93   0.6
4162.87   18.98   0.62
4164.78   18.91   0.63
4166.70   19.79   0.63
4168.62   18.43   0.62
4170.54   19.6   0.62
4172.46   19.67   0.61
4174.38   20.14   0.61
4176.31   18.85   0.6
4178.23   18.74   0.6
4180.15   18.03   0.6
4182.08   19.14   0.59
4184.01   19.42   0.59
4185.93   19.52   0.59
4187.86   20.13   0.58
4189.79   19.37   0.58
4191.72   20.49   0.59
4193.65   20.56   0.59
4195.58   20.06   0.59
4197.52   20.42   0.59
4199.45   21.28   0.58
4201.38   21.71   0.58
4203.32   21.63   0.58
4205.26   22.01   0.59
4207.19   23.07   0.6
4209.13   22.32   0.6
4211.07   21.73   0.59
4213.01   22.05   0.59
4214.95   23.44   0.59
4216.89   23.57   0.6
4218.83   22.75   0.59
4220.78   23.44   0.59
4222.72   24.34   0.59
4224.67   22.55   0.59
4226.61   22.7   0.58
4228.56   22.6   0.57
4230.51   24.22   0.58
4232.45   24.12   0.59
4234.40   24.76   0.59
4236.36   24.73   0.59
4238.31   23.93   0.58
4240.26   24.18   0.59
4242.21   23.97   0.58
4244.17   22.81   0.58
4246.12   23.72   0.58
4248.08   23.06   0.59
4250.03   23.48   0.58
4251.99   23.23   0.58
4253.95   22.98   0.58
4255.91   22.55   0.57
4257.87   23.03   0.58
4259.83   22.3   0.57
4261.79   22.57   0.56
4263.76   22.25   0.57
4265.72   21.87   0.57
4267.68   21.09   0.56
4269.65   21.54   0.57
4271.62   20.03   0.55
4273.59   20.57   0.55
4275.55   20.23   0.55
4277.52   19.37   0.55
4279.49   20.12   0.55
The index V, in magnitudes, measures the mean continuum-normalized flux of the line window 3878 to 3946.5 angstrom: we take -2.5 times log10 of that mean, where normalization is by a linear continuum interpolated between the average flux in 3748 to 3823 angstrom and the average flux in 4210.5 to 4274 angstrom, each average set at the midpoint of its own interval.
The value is 0.441 mag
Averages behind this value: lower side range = 35.4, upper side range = 22.9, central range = 21.3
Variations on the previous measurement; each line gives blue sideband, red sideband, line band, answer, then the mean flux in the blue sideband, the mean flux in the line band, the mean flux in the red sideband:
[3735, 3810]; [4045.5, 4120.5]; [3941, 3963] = 0.210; 39.1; 22.7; 19.1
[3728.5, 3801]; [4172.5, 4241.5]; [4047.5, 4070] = 0.373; 41.2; 20.1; 21.8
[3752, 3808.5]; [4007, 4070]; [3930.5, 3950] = 0.224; 36.8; 21.4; 19.9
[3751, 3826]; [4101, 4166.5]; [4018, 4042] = 0.173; 34.6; 19.9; 18.5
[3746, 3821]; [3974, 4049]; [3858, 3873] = 0.371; 36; 21.4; 19.7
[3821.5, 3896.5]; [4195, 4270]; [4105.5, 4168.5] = 0.227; 23.4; 18.6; 22.8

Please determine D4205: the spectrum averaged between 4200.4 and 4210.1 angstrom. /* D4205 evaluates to 22.1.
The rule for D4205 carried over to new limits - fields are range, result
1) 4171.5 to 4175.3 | 19.9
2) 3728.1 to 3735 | 47.4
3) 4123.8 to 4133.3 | 18.5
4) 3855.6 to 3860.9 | 21.8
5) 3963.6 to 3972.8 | 21.9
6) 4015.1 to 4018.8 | 18.5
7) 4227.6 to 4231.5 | 23.5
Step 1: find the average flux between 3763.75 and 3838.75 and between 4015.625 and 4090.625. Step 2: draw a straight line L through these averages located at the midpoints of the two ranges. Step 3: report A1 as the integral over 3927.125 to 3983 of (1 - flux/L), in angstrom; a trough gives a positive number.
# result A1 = 5.95 angstrom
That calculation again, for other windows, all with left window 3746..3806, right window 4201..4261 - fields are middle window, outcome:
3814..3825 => 3.0 angstrom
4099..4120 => 7.0 angstrom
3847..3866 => 6.9 angstrom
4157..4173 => 4.0 angstrom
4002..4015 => 5.0 angstrom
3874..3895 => 7.9 angstrom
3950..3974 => 7.2 angstrom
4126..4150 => 6.9 angstrom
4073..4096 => 7.4 angstrom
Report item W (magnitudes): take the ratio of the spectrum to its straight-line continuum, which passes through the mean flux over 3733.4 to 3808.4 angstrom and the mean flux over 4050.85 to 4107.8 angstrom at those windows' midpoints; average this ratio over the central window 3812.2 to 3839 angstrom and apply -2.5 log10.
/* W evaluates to 0.32 mag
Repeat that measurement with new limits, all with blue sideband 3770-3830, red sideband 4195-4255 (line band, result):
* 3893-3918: 0.33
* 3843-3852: 0.20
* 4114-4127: 0.31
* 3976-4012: 0.36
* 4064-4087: 0.31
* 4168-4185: 0.24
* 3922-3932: 0.34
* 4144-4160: 0.29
